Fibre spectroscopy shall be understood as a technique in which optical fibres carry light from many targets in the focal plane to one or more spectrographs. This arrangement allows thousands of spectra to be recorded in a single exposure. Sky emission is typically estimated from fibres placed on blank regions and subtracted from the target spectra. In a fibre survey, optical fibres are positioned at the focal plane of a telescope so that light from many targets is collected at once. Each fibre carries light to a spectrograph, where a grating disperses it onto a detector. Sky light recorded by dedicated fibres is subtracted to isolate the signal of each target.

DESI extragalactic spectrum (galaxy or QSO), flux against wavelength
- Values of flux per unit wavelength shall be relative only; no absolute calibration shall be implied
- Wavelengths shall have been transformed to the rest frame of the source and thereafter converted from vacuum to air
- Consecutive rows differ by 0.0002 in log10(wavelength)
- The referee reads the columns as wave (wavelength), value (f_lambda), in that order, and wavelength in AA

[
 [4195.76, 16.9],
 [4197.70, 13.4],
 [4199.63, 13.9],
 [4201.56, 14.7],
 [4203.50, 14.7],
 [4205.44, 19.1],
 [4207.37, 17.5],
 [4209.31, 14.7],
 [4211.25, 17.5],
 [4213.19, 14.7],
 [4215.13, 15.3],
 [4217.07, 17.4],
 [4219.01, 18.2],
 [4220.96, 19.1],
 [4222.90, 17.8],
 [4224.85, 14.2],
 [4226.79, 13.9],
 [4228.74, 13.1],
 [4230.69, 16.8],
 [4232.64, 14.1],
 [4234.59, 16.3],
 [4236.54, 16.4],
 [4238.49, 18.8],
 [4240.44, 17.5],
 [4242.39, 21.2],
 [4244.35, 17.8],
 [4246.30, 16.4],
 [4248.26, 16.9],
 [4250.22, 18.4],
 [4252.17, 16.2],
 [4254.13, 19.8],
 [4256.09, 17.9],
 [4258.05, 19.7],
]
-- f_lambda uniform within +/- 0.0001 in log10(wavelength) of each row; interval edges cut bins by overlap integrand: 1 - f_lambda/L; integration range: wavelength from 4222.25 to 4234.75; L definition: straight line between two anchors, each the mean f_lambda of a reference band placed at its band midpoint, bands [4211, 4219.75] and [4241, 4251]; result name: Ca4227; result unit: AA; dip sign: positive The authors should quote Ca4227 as 1.6 AA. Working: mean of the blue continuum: 16.5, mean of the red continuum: 18.1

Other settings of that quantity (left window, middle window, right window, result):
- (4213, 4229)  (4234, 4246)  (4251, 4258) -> -0.4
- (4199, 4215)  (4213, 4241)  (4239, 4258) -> 1.1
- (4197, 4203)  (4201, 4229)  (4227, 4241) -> -2.5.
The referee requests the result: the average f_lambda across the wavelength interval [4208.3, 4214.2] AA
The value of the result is 15.6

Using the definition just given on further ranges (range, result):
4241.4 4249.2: 18.1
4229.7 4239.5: 16.5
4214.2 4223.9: 17.6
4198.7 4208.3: 16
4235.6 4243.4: 18.5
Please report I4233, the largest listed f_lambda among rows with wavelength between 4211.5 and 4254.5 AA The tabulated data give 21.2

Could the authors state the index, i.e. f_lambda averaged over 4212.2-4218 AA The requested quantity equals 15.8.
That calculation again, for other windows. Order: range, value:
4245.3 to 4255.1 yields 17.5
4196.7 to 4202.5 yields 14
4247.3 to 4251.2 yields 17.7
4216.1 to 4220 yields 17.8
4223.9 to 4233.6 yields 14.4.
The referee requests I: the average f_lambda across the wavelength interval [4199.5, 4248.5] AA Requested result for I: 16.5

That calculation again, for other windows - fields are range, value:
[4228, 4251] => 17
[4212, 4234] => 15.9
